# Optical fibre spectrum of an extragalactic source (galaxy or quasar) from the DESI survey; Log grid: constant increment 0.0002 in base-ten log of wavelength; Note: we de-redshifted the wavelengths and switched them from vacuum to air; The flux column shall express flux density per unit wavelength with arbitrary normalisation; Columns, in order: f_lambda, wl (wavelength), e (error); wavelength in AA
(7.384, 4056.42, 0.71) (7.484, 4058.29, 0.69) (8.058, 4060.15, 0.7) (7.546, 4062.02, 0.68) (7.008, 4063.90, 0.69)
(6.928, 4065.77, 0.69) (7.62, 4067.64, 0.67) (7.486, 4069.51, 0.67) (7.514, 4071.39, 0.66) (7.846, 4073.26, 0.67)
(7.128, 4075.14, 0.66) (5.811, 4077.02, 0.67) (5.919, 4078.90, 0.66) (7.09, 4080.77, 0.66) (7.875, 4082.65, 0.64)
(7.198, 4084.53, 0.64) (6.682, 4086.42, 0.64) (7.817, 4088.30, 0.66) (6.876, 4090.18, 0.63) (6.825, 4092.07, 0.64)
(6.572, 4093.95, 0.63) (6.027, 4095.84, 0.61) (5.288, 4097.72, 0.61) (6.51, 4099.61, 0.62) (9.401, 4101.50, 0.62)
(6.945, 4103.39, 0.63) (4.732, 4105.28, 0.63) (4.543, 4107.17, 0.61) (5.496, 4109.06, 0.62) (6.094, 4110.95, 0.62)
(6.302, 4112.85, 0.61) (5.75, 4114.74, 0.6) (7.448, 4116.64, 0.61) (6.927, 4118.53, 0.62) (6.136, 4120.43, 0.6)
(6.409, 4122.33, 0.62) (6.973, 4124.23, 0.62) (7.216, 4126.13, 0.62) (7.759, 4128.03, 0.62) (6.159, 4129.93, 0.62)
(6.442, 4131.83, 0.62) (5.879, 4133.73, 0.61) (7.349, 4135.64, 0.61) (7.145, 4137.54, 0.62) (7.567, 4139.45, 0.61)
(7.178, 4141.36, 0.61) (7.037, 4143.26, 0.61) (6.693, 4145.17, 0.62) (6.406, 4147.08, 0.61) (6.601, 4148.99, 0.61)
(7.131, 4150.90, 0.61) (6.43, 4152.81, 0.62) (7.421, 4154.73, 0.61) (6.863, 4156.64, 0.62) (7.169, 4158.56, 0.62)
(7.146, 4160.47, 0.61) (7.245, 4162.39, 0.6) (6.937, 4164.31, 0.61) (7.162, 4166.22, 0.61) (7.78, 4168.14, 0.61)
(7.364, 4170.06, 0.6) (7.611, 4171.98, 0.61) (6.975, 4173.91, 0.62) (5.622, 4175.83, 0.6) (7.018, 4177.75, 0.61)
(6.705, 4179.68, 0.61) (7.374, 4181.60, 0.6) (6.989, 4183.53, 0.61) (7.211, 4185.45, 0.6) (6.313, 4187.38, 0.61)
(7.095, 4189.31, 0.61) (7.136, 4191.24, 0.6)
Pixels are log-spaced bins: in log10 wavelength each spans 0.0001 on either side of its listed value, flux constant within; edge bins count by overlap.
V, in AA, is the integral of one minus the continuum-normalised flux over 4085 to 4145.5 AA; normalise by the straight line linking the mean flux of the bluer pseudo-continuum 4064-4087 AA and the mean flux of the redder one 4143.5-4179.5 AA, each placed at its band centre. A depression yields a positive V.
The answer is 3.5 AA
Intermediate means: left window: 7.09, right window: 6.97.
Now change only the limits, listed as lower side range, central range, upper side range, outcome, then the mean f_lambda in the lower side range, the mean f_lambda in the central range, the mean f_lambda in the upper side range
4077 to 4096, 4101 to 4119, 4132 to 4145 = 1.7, 6.87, 6.28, 6.97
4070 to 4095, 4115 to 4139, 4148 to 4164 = 0.7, 7.01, 6.8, 6.99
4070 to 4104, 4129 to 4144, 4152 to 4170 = 0.5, 6.97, 6.85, 7.14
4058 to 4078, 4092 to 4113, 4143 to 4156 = 2.6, 7.3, 6.2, 6.81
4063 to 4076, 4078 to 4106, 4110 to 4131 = 1.0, 7.37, 6.8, 6.65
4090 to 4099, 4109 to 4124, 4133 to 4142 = 0.6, 6.28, 6.4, 7.04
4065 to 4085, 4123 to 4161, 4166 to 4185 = 0.9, 7.13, 6.92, 7.06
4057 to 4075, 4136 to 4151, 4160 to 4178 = 0.4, 7.48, 6.98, 7.09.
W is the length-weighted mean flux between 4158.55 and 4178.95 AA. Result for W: 7.09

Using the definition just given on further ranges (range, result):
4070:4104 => 6.97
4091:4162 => 6.65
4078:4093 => 7.04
